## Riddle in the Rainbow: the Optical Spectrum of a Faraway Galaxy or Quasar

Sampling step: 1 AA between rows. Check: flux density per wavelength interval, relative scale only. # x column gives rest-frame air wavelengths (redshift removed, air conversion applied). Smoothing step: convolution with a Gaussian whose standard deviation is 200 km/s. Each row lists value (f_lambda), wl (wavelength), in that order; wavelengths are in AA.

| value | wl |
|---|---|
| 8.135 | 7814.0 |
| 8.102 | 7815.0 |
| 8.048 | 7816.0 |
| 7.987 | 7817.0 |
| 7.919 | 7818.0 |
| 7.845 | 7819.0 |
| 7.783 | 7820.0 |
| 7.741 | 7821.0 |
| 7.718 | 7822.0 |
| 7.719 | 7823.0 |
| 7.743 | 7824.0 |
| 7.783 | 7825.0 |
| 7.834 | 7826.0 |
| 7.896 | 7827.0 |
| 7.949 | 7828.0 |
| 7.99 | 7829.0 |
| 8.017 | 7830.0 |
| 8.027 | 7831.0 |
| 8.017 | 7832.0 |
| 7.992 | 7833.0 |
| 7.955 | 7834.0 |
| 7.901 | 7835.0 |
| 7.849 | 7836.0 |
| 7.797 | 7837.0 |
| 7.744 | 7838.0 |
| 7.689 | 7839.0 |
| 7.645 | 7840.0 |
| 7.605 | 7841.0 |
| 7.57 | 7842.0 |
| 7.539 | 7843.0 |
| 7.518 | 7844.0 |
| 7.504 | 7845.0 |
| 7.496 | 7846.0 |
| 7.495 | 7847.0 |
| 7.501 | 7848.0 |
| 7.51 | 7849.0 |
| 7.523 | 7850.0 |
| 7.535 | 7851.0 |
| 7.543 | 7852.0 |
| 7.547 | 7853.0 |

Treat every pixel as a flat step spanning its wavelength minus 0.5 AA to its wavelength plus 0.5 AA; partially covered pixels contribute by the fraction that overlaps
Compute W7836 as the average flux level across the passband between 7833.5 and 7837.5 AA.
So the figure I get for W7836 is 7.88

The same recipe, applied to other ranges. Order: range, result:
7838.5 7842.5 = 7.63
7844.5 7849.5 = 7.5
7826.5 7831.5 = 7.98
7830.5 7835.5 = 7.98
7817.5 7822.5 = 7.8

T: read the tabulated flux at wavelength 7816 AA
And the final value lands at 8.048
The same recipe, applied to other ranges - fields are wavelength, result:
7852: 7.543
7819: 7.845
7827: 7.896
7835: 7.901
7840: 7.645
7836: 7.849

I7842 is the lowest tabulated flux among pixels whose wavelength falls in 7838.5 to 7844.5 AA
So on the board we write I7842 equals 7.518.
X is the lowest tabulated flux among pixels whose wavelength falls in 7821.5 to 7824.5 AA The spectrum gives 7.718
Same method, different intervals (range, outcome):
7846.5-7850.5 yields 7.495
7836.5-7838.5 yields 7.744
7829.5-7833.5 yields 7.992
